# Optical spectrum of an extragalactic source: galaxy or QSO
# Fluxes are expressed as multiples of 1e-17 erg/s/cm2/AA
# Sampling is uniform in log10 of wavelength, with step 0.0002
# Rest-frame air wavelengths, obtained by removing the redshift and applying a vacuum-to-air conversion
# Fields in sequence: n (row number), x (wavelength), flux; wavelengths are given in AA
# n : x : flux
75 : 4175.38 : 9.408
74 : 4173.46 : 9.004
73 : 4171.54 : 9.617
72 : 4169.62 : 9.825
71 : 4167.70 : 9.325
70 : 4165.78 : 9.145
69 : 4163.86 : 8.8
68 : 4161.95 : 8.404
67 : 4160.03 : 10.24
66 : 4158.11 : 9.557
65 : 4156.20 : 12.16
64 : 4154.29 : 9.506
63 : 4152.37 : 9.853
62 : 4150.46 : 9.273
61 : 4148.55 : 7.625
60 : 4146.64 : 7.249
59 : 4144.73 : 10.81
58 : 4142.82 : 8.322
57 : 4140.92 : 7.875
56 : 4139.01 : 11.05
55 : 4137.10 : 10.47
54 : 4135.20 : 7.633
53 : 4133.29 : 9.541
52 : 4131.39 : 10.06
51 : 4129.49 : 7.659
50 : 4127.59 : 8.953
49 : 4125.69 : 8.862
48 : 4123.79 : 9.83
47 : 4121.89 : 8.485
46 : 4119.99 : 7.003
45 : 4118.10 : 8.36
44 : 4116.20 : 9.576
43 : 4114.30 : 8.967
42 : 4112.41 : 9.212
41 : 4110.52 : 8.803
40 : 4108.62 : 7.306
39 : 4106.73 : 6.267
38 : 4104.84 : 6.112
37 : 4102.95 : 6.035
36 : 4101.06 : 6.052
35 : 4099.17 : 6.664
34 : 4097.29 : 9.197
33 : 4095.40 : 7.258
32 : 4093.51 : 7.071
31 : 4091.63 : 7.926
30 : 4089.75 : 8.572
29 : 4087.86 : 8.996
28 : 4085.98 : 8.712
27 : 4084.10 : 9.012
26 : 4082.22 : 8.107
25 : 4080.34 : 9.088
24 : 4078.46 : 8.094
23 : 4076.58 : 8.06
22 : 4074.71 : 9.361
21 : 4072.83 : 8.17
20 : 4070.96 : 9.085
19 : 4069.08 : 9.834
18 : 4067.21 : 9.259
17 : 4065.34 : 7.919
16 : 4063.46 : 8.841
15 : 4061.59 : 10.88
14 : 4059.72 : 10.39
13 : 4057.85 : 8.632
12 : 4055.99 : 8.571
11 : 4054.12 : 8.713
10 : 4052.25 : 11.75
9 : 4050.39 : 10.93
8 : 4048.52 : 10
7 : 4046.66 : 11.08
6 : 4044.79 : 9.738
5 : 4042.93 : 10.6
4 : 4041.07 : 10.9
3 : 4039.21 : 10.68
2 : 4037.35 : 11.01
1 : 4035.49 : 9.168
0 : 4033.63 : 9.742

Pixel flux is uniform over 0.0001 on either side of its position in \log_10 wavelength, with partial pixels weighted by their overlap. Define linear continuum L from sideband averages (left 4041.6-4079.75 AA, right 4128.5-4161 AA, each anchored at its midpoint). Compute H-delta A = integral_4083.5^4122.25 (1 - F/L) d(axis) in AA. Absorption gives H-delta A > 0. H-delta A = 6.4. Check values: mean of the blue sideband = 9.5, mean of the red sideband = 9.35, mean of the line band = 7.87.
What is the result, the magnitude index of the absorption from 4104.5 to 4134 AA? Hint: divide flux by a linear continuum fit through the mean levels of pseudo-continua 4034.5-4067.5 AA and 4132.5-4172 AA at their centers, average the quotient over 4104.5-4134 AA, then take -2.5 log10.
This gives 0.13 mag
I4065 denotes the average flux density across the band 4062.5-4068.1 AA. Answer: 8.67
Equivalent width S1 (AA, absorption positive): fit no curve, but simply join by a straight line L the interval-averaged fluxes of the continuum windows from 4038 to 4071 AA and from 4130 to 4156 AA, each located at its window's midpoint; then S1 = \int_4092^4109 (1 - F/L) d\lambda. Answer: 4.7 AA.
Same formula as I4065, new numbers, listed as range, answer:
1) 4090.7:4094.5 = 7.49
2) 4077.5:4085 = 8.57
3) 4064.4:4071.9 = 9.03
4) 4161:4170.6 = 9.11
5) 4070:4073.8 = 8.63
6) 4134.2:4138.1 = 9.07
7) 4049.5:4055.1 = 10.4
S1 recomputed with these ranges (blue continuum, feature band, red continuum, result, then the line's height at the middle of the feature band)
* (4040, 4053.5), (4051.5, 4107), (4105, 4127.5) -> 6.9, 9.59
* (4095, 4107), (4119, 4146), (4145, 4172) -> -2.7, 8.21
